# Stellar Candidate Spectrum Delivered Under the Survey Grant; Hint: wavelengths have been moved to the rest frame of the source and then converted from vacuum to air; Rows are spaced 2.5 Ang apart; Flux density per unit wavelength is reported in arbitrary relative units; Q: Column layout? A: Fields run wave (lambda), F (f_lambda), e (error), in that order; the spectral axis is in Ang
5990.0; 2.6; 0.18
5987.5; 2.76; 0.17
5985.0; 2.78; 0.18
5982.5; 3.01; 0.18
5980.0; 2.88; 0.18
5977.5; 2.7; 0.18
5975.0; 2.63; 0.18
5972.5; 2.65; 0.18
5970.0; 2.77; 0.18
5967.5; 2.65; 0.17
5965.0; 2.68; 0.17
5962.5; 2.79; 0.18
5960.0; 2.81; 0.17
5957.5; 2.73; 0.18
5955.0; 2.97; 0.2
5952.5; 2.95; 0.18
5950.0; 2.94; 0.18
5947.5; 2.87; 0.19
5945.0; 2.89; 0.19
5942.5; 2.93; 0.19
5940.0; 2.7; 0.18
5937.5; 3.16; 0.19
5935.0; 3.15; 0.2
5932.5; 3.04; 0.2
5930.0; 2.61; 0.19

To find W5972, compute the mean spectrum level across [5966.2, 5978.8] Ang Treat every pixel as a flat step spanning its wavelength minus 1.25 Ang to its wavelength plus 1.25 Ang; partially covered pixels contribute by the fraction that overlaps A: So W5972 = 2.68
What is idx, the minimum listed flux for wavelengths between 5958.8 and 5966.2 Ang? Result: 2.68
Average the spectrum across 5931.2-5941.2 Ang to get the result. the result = 3.01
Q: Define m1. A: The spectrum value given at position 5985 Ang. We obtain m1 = 2.78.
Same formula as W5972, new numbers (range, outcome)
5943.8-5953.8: 2.91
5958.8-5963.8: 2.8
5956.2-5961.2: 2.77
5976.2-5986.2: 2.84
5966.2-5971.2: 2.71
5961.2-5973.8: 2.71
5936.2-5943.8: 2.93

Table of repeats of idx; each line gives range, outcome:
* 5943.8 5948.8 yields 2.87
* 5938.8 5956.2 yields 2.7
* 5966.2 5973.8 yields 2.65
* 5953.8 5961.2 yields 2.73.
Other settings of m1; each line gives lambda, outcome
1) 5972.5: 2.65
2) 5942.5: 2.93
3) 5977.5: 2.7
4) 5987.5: 2.76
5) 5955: 2.97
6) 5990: 2.6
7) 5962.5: 2.79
